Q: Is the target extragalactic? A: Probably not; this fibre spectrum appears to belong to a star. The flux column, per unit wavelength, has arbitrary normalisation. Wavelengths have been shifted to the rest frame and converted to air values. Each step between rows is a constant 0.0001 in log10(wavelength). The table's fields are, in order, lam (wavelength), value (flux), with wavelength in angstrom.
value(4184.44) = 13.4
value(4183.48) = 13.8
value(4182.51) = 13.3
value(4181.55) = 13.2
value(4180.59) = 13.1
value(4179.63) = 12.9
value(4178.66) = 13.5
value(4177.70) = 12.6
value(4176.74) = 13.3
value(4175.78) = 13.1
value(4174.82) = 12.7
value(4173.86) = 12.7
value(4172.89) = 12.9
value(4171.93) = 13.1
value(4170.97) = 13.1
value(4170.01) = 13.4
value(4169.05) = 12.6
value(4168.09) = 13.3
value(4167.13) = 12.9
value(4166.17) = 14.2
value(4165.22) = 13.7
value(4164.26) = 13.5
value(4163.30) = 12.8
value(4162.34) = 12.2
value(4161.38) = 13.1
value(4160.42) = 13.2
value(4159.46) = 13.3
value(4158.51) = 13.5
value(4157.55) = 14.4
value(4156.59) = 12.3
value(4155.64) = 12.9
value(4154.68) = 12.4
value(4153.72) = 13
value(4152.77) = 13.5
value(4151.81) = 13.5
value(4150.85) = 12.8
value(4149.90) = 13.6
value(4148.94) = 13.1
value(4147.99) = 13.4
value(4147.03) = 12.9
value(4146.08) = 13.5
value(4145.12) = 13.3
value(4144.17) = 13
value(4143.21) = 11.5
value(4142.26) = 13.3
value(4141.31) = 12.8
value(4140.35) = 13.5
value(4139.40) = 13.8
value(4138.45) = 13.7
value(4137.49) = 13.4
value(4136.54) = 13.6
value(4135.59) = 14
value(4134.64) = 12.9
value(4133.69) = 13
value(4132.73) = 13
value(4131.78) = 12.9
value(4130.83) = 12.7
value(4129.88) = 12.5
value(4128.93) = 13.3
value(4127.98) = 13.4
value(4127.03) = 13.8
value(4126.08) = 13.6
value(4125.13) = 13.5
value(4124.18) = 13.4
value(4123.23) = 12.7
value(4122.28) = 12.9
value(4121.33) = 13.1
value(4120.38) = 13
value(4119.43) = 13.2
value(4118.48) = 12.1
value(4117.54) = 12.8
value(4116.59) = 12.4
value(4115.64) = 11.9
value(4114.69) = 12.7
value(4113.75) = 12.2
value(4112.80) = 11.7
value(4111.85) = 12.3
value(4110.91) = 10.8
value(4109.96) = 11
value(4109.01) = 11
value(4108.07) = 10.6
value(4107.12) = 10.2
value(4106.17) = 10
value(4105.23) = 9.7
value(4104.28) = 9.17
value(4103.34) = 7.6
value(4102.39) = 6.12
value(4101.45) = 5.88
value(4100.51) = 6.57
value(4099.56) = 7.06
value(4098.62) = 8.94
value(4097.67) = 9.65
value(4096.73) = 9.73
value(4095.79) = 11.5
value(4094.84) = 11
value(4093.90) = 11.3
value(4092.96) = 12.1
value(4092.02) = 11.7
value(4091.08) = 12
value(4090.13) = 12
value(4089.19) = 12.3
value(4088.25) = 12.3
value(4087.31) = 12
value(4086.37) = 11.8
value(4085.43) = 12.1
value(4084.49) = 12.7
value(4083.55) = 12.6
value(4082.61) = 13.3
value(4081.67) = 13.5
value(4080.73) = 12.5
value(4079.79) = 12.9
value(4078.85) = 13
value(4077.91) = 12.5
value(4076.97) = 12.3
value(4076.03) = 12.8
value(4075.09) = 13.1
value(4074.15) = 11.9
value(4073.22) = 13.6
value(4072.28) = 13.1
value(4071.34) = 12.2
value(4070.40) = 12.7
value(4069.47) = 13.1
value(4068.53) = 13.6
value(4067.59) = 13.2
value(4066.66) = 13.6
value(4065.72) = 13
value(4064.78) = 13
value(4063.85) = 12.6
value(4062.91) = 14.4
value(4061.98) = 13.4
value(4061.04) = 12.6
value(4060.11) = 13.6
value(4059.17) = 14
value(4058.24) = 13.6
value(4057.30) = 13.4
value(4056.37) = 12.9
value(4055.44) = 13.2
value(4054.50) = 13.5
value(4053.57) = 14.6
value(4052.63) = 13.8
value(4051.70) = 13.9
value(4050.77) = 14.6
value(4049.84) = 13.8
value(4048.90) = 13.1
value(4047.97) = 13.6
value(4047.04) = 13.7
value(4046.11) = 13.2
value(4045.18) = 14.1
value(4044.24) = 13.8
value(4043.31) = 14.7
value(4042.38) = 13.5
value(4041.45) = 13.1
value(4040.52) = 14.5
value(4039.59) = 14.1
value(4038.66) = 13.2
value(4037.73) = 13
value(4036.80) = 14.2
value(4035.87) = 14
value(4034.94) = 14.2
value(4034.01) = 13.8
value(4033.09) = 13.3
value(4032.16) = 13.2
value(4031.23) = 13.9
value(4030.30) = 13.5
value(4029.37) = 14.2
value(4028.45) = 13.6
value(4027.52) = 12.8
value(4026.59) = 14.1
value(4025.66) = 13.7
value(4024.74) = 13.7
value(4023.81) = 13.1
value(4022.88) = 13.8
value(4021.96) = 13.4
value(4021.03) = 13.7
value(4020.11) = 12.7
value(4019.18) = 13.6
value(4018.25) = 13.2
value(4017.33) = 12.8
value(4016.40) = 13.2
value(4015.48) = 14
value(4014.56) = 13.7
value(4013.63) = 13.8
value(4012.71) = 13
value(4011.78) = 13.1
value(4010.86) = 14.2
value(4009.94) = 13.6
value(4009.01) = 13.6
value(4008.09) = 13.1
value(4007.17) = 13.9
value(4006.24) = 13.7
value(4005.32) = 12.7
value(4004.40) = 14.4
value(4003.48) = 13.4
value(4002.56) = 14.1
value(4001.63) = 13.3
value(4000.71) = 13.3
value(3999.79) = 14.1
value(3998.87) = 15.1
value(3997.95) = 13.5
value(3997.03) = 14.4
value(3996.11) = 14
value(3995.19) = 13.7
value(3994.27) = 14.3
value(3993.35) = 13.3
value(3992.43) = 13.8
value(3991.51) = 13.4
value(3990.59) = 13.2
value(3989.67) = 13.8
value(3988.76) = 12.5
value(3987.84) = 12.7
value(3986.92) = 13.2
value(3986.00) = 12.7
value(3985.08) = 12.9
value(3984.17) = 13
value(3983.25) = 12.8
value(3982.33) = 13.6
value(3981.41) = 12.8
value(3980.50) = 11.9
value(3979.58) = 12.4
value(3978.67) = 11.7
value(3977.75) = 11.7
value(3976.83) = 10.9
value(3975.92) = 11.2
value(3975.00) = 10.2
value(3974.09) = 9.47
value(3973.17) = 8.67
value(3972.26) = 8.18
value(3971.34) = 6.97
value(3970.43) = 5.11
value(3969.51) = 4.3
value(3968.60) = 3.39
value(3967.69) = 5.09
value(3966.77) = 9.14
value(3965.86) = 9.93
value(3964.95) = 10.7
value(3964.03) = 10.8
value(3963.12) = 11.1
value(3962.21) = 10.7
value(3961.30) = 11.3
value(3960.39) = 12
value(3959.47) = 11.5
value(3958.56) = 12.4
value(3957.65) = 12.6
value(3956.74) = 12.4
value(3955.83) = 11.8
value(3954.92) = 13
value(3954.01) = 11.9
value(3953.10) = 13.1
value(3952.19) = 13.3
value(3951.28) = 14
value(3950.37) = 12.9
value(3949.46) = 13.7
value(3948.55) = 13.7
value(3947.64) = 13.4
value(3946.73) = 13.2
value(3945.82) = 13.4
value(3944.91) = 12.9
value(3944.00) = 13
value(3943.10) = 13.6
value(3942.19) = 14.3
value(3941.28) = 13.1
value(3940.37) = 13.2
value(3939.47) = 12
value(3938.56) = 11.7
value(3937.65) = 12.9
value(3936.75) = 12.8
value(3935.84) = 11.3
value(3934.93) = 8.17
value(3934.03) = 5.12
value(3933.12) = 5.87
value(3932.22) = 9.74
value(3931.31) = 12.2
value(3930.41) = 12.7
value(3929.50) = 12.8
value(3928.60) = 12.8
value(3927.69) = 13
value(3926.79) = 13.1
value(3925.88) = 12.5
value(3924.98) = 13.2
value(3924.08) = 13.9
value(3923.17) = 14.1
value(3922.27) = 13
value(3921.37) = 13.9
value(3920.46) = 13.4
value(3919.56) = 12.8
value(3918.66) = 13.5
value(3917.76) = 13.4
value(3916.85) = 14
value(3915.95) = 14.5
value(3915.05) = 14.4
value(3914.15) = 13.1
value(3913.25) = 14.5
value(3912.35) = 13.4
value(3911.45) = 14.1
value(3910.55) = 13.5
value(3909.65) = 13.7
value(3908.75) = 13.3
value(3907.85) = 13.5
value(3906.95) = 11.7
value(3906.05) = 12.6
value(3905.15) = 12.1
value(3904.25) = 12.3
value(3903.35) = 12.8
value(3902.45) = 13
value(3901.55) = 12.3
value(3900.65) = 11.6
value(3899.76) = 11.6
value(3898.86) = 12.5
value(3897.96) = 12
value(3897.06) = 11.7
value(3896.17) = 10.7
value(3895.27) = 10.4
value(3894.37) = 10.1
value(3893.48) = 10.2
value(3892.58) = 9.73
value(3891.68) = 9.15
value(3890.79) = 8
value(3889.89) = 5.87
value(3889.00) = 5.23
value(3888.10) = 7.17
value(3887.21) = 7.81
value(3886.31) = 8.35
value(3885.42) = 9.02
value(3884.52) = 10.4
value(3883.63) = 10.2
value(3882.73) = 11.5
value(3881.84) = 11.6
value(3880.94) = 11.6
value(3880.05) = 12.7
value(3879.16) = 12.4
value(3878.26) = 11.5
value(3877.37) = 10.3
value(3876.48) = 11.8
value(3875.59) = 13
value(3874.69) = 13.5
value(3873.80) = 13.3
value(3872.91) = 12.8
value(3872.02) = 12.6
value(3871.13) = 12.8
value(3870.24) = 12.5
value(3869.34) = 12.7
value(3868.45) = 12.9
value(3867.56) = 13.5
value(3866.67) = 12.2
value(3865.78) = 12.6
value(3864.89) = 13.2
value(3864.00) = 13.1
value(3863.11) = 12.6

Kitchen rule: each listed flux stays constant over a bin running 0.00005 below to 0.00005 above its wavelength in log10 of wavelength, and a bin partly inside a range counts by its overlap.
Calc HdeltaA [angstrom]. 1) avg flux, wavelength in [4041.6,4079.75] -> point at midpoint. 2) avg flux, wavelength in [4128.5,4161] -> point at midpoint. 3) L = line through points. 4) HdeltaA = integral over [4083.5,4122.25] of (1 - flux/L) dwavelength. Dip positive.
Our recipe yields 6.73 angstrom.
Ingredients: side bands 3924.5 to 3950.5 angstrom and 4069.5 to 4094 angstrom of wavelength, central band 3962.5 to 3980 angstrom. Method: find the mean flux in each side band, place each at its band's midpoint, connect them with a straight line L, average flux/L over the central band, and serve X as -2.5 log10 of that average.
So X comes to 0.33 mag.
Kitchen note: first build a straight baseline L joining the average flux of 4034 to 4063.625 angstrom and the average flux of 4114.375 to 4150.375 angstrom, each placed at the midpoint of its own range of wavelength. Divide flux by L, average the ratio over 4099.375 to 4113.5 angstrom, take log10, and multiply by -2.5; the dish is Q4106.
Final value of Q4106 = 0.37 mag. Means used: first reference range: 13.7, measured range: 9.4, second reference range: 13.1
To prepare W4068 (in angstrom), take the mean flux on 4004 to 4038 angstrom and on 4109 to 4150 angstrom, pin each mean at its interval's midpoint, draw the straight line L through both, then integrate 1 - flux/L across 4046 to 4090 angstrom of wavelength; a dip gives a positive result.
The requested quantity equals 0.6 angstrom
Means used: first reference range 13.6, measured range 13.1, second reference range 12.9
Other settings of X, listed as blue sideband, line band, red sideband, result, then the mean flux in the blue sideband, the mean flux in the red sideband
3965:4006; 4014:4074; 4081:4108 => -0.22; 11.7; 10.5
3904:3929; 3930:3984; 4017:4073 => 0.20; 13.3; 13.5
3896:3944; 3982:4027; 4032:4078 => -0.03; 12.5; 13.4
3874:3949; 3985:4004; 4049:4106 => -0.14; 11.9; 12.1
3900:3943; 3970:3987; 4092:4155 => 0.13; 12.6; 12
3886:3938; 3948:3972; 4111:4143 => 0.13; 11.7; 13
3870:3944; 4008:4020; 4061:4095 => -0.09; 11.8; 12.7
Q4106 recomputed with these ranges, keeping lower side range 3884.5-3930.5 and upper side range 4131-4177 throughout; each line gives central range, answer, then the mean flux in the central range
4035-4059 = -0.09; 13.7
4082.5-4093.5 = 0.05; 12.2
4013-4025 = -0.08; 13.4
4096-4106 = 0.49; 8.2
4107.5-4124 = 0.07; 12.2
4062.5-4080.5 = -0.02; 13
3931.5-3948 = 0.04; 11.6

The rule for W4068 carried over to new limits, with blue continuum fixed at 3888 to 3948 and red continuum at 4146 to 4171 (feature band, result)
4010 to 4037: -2.2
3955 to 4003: 3.0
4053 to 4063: -0.6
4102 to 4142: 2.5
